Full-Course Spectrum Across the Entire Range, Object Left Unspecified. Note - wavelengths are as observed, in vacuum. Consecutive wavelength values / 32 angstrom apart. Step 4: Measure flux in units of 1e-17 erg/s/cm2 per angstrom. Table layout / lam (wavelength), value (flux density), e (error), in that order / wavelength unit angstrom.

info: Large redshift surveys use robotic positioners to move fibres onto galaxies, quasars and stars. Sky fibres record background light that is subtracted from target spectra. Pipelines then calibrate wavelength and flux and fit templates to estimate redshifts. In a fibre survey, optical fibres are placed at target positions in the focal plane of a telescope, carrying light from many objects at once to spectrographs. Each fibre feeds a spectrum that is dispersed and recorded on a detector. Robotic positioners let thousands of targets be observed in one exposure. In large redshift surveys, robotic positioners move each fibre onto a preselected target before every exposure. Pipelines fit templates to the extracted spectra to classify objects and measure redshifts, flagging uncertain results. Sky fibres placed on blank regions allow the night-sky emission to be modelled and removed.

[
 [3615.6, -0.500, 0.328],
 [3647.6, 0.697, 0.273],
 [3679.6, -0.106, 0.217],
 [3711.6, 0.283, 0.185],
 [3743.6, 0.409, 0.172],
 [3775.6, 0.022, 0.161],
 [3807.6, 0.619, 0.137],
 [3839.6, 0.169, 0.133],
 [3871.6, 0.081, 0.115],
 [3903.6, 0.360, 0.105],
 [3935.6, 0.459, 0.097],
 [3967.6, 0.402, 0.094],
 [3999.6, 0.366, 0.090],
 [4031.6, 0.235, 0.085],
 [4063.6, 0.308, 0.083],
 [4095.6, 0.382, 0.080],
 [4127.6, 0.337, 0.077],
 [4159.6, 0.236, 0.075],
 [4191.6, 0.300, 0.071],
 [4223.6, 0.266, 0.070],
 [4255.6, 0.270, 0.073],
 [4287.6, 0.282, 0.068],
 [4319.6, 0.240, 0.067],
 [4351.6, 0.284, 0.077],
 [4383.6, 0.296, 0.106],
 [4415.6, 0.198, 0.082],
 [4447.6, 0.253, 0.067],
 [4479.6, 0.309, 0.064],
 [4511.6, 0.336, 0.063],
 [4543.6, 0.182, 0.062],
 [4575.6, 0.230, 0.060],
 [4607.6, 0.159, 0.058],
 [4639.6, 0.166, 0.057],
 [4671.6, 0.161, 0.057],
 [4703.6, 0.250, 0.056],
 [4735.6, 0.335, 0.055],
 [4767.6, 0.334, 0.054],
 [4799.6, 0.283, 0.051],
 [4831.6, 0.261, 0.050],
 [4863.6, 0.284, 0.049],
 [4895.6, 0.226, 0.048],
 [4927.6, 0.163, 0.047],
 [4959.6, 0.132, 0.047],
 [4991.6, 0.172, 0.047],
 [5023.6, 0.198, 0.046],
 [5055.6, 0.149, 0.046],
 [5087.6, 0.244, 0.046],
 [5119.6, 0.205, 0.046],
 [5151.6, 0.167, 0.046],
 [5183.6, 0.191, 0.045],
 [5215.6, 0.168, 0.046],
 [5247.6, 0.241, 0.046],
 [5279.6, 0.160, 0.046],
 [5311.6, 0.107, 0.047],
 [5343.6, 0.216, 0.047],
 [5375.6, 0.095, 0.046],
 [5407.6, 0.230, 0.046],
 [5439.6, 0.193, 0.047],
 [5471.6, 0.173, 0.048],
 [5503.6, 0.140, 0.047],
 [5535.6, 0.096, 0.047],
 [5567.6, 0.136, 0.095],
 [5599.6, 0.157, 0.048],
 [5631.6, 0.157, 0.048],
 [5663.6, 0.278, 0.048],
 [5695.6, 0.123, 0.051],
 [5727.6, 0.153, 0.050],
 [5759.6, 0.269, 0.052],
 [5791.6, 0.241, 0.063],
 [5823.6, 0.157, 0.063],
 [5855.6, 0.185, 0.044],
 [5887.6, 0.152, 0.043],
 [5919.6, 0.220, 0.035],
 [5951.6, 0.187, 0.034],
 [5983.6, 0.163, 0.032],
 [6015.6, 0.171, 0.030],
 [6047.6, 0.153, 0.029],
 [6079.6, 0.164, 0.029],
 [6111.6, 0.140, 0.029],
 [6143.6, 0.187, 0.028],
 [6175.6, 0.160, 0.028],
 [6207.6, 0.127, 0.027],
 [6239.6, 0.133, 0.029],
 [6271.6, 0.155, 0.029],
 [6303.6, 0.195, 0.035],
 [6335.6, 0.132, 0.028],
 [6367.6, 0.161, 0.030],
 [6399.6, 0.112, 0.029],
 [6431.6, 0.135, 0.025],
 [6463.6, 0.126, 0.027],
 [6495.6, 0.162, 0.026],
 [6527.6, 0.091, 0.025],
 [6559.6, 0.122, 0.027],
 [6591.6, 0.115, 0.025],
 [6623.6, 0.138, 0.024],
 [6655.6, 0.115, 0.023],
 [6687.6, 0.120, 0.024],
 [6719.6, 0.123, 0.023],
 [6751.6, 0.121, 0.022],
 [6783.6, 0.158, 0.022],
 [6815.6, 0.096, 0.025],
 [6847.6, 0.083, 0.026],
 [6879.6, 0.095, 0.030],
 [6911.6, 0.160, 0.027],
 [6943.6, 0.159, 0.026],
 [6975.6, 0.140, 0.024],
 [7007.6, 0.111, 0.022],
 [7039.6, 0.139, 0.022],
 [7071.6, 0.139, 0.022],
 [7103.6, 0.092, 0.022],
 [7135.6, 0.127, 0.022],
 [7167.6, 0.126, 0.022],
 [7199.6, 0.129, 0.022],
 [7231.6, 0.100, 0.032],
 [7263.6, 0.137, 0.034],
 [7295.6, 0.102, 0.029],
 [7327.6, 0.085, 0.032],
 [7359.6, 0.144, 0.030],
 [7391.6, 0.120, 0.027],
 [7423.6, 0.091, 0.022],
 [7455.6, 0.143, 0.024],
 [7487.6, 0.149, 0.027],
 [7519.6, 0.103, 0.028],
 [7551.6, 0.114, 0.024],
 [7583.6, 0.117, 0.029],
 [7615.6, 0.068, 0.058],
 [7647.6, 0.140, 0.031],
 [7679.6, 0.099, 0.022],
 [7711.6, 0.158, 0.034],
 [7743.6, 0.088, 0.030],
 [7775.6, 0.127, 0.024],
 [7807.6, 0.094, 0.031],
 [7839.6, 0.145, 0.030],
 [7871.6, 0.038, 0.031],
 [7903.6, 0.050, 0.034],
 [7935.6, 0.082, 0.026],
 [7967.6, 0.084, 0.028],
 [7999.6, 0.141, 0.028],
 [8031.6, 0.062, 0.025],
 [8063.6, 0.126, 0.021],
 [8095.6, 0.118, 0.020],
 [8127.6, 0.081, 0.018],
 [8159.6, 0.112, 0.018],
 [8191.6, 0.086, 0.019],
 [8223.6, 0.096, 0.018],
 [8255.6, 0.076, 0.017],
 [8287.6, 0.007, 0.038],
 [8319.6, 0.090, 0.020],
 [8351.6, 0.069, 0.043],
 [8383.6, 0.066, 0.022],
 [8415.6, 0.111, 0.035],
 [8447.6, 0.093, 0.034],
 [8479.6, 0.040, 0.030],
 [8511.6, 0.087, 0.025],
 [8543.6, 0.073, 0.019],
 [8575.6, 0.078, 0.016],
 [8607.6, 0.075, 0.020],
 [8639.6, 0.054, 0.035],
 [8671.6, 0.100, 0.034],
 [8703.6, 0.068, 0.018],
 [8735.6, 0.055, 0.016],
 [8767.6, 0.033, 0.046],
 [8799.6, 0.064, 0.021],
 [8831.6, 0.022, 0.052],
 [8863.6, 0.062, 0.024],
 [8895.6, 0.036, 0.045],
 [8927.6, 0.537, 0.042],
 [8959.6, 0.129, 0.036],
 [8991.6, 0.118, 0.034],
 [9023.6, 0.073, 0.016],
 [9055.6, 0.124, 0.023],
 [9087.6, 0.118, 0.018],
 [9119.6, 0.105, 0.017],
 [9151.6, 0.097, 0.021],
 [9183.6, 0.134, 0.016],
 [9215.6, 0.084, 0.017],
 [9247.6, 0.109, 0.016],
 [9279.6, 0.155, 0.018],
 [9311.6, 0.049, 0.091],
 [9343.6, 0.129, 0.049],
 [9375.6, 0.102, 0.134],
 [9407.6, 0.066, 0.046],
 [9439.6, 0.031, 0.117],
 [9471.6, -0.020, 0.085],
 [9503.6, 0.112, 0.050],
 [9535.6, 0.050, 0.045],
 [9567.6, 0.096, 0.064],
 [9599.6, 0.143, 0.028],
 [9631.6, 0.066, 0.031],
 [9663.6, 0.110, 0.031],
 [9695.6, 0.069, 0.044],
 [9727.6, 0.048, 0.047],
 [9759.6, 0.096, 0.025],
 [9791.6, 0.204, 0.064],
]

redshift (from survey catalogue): 1.40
